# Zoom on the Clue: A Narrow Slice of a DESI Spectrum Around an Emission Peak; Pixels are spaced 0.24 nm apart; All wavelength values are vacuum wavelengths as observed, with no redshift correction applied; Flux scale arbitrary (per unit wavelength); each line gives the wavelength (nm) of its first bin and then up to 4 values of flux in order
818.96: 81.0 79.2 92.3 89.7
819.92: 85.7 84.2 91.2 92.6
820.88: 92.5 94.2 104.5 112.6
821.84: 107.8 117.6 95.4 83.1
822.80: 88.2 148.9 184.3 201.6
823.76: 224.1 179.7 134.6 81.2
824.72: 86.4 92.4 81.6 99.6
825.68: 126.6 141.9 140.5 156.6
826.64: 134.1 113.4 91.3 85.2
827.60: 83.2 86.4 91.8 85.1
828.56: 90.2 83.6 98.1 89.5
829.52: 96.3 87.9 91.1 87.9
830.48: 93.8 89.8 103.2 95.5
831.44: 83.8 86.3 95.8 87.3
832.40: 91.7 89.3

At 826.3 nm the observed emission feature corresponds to [N II] 6583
